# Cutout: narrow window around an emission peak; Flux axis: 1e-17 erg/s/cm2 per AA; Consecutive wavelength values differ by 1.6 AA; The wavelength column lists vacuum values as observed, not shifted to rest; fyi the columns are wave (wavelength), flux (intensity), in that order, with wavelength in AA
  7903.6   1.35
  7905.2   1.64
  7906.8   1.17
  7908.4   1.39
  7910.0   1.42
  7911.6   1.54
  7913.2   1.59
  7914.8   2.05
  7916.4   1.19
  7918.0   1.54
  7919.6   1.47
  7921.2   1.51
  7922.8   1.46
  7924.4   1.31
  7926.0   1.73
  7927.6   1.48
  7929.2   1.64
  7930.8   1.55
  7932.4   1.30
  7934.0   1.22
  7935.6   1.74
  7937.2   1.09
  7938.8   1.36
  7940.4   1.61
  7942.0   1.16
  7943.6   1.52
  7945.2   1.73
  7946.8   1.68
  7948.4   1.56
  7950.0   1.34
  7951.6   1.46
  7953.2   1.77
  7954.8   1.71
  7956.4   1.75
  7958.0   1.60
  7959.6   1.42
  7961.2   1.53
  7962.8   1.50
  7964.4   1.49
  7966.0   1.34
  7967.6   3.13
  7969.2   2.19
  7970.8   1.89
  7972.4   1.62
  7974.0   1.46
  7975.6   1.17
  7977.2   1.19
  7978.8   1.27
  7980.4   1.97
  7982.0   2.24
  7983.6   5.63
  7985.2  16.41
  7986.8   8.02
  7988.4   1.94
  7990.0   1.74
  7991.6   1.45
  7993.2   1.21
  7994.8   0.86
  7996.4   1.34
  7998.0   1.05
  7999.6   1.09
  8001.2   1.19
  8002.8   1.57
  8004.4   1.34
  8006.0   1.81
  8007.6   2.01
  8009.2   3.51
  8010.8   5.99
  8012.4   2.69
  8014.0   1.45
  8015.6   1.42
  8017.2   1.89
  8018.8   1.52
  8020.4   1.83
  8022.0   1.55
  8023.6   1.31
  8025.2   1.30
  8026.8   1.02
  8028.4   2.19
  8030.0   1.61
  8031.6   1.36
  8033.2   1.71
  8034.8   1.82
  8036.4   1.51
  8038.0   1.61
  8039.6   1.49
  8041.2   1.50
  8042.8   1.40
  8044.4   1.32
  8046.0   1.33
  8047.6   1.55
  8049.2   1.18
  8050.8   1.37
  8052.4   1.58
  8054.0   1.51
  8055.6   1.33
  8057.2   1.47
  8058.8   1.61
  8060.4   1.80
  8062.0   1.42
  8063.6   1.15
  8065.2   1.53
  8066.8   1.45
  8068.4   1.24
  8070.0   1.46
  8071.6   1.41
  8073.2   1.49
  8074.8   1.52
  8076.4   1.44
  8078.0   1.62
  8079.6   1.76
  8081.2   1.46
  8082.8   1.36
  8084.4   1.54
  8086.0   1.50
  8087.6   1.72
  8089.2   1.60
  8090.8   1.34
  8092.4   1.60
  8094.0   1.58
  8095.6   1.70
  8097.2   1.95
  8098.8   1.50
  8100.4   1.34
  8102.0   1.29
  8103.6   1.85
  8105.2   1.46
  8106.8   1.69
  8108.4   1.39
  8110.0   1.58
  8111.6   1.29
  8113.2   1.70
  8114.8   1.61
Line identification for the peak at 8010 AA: [N II]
